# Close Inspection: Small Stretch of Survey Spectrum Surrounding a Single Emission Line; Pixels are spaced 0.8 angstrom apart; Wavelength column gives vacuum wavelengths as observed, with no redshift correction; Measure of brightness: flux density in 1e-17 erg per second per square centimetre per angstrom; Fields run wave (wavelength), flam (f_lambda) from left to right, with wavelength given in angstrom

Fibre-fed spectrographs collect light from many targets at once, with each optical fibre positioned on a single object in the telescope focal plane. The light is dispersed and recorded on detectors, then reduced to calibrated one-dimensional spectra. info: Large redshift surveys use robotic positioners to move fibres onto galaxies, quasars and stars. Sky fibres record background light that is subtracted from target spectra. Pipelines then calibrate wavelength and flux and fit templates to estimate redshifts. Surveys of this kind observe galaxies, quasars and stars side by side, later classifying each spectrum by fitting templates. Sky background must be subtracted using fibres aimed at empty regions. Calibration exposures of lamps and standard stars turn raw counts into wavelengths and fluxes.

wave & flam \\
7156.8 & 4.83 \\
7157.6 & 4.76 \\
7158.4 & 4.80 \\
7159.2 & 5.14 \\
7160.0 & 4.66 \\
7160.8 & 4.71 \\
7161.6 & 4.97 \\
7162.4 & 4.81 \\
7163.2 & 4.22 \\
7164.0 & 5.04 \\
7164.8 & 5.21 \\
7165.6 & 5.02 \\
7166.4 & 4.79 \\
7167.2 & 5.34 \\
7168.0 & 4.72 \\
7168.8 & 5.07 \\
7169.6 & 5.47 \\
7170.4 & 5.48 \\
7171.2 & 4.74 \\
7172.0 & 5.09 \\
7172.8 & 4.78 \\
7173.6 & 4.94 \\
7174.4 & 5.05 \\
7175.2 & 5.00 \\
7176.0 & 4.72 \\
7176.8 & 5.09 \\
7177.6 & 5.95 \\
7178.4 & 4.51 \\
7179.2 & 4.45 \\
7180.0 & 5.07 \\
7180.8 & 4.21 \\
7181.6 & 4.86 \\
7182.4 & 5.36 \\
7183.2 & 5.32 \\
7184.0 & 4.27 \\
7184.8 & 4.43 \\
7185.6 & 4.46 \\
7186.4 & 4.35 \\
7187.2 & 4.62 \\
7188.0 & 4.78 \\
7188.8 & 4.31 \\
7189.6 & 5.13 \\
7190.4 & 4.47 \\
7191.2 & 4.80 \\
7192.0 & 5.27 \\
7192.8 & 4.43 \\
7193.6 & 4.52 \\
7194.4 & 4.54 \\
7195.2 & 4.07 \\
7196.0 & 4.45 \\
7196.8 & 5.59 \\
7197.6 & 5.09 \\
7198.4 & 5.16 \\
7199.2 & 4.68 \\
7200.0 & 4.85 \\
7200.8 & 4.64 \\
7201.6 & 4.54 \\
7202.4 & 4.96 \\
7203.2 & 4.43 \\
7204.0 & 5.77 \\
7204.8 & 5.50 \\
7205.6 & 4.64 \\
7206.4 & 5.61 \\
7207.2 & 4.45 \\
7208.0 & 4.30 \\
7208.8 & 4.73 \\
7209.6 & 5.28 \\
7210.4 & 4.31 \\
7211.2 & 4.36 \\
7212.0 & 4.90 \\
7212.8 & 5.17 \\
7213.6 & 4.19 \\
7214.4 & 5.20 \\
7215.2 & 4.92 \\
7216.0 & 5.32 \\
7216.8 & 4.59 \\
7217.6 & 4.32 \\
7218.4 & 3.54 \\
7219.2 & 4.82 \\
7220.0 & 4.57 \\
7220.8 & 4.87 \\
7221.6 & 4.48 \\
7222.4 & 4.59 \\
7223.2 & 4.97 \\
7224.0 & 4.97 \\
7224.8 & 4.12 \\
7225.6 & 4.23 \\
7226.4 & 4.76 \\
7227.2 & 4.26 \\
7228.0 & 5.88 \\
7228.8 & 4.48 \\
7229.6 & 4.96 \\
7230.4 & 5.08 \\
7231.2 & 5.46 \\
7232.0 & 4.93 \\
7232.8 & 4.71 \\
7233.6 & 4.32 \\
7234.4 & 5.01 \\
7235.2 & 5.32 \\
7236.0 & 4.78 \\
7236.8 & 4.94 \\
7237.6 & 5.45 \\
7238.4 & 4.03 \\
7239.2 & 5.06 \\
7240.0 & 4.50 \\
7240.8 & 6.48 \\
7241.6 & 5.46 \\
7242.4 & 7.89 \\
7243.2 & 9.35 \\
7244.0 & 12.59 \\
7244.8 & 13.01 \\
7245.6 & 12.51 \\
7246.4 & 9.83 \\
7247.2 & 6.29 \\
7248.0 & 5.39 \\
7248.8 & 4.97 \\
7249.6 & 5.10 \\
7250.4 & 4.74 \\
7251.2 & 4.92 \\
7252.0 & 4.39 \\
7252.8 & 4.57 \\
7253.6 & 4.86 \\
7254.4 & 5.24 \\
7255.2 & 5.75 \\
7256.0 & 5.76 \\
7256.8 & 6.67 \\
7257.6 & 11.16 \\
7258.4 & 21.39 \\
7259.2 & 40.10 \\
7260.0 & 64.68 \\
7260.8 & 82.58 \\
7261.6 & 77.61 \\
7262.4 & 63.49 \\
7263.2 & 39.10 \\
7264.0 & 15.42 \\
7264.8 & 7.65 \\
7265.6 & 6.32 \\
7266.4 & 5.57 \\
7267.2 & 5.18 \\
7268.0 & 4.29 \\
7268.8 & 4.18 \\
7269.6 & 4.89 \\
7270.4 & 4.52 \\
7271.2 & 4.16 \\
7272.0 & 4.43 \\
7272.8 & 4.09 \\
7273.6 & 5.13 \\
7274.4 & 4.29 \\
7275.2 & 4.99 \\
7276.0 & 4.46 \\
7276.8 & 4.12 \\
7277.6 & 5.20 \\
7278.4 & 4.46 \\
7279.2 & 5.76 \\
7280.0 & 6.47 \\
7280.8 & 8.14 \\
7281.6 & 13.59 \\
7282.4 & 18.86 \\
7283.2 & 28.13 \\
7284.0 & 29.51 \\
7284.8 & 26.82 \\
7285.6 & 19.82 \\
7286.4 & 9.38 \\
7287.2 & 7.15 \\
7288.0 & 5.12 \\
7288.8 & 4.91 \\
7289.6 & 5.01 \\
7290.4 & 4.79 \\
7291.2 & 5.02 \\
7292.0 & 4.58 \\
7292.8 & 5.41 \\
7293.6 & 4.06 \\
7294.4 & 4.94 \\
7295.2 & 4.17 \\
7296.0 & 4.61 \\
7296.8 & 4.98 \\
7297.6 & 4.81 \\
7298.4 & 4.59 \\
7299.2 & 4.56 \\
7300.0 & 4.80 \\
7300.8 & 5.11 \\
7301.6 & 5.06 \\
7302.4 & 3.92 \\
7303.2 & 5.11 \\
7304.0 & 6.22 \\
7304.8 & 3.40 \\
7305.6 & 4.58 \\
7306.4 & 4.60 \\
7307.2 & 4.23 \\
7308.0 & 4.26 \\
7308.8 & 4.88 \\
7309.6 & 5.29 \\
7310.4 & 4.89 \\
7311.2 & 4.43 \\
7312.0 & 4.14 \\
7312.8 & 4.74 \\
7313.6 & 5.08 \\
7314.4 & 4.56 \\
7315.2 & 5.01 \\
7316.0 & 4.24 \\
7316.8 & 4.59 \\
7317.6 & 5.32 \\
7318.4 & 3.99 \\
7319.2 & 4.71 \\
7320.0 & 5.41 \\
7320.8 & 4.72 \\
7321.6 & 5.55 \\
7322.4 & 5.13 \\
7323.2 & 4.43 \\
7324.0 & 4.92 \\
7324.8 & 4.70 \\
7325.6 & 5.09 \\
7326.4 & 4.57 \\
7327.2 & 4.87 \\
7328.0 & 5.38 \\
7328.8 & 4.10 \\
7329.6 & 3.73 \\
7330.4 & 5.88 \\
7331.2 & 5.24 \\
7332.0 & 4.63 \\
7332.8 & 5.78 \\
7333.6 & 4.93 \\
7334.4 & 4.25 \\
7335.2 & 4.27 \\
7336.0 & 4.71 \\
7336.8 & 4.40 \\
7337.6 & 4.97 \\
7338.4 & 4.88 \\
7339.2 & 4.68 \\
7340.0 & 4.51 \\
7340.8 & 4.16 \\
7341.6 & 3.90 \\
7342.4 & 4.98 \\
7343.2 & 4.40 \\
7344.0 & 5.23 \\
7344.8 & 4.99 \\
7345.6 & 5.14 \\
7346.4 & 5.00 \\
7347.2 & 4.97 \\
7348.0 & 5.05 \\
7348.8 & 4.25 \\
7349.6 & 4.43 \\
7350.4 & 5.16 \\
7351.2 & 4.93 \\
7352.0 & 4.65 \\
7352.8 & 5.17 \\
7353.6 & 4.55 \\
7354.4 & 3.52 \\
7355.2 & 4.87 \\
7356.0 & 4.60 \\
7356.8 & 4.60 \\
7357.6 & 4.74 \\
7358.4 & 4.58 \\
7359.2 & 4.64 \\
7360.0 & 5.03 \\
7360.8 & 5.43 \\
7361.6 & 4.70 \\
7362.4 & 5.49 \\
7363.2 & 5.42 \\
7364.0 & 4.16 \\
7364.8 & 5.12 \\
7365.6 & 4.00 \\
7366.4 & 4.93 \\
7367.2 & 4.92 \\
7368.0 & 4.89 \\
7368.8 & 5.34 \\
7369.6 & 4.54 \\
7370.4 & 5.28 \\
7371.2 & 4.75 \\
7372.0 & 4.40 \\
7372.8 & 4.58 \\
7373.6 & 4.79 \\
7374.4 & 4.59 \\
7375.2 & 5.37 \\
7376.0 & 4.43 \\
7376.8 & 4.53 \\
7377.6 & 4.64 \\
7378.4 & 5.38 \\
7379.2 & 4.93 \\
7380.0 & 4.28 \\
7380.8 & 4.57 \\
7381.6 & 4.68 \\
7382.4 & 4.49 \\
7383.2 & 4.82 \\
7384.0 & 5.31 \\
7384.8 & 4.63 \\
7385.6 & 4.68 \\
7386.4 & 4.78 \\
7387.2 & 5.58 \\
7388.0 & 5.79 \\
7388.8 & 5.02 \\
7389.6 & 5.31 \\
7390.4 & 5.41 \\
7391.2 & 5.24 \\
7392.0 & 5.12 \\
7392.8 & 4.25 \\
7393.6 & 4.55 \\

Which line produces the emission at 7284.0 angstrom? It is [N II] 6583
